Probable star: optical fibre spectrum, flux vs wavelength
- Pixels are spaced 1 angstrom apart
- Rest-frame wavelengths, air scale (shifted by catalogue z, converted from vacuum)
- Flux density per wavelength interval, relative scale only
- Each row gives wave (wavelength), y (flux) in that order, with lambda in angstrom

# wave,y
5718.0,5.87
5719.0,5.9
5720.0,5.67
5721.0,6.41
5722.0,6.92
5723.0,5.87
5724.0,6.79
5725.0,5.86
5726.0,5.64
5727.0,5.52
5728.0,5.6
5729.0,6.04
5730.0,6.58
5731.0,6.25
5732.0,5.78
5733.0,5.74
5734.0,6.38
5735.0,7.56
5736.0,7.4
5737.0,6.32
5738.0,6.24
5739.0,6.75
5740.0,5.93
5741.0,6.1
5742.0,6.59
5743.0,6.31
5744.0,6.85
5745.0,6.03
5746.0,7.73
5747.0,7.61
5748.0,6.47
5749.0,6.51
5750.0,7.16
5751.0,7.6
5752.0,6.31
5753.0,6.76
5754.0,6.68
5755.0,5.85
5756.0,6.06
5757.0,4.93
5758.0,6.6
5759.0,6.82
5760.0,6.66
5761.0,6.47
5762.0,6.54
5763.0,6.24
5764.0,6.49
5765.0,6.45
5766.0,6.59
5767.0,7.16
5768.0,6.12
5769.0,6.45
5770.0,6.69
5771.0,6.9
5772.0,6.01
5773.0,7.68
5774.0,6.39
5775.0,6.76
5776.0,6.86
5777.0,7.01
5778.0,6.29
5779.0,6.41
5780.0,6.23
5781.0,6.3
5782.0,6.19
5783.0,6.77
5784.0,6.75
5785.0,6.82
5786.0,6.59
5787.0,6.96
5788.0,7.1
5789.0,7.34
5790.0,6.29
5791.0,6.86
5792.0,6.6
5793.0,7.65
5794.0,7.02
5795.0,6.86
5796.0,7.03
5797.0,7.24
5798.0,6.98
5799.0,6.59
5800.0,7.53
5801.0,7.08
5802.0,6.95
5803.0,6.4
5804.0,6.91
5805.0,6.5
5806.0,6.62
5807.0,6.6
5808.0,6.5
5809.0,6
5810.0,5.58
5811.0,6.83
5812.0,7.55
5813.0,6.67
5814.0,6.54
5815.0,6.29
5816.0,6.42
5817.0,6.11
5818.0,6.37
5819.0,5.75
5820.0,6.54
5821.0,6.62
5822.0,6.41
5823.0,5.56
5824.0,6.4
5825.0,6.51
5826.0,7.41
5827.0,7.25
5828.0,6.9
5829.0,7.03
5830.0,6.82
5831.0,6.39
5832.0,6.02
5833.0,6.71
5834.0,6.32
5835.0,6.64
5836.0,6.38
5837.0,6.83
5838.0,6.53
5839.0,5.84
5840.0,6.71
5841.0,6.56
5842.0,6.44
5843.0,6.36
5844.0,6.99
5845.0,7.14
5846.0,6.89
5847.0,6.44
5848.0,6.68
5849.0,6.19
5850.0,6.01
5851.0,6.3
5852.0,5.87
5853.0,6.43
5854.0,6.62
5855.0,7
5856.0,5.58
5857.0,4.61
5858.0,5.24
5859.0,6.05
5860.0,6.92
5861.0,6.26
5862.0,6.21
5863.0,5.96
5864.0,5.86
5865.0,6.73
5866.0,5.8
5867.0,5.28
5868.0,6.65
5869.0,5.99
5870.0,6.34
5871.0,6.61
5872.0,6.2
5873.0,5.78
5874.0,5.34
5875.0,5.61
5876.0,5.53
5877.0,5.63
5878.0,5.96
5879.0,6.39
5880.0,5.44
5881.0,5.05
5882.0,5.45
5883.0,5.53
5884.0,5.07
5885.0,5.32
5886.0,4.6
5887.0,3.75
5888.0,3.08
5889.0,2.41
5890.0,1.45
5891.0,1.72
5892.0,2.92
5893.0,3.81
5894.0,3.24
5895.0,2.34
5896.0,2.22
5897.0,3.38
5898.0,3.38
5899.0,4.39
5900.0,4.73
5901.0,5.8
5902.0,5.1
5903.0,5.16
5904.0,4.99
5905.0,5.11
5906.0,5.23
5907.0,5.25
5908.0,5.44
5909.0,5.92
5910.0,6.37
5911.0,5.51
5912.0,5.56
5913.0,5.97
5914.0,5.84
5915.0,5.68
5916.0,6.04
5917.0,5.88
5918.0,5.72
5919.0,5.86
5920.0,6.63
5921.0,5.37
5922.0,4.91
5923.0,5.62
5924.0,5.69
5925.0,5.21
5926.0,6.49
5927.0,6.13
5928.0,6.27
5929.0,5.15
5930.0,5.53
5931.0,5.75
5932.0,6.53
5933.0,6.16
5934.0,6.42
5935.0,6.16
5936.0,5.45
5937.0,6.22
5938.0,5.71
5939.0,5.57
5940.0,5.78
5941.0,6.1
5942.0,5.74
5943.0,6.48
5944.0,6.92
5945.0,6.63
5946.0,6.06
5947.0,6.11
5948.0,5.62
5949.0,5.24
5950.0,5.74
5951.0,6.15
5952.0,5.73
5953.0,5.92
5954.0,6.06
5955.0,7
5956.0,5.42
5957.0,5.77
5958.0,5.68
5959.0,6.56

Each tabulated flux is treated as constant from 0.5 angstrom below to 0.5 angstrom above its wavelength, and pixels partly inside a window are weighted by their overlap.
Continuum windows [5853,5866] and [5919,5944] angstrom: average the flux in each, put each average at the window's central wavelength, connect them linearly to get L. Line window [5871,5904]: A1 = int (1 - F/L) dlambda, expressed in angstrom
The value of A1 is 8.5 angstrom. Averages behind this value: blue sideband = 6.09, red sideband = 5.9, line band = 4.47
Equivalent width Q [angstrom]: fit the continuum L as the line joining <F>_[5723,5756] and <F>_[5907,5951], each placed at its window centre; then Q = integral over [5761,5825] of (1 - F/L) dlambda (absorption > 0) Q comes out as -3.46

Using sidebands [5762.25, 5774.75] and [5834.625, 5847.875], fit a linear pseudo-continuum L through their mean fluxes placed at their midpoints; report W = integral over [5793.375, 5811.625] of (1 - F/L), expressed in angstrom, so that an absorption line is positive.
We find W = -0.4 angstrom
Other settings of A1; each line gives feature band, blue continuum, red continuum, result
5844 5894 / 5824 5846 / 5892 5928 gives 4.2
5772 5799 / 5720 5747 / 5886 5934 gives -3.9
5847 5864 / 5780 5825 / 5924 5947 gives 0.7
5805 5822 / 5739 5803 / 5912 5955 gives 0.1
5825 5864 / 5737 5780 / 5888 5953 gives -3.7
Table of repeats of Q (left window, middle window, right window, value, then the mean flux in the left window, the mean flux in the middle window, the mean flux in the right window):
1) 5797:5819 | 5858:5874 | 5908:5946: 0.4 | 6.61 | 6.12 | 5.91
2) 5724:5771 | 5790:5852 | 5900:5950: -4.4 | 6.45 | 6.61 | 5.79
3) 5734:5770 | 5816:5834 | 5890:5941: -1.7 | 6.58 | 6.51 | 5.2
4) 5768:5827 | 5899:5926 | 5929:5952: 2.4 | 6.66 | 5.56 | 5.98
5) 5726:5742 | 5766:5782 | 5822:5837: -0.5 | 6.27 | 6.6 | 6.6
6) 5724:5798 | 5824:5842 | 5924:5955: -0.8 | 6.57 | 6.63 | 5.98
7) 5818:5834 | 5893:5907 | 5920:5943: 4.1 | 6.54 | 4.26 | 5.85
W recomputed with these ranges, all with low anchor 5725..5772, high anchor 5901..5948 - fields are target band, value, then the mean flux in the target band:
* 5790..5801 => -1.3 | 7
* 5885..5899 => 6.7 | 3.08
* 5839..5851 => -0.9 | 6.54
